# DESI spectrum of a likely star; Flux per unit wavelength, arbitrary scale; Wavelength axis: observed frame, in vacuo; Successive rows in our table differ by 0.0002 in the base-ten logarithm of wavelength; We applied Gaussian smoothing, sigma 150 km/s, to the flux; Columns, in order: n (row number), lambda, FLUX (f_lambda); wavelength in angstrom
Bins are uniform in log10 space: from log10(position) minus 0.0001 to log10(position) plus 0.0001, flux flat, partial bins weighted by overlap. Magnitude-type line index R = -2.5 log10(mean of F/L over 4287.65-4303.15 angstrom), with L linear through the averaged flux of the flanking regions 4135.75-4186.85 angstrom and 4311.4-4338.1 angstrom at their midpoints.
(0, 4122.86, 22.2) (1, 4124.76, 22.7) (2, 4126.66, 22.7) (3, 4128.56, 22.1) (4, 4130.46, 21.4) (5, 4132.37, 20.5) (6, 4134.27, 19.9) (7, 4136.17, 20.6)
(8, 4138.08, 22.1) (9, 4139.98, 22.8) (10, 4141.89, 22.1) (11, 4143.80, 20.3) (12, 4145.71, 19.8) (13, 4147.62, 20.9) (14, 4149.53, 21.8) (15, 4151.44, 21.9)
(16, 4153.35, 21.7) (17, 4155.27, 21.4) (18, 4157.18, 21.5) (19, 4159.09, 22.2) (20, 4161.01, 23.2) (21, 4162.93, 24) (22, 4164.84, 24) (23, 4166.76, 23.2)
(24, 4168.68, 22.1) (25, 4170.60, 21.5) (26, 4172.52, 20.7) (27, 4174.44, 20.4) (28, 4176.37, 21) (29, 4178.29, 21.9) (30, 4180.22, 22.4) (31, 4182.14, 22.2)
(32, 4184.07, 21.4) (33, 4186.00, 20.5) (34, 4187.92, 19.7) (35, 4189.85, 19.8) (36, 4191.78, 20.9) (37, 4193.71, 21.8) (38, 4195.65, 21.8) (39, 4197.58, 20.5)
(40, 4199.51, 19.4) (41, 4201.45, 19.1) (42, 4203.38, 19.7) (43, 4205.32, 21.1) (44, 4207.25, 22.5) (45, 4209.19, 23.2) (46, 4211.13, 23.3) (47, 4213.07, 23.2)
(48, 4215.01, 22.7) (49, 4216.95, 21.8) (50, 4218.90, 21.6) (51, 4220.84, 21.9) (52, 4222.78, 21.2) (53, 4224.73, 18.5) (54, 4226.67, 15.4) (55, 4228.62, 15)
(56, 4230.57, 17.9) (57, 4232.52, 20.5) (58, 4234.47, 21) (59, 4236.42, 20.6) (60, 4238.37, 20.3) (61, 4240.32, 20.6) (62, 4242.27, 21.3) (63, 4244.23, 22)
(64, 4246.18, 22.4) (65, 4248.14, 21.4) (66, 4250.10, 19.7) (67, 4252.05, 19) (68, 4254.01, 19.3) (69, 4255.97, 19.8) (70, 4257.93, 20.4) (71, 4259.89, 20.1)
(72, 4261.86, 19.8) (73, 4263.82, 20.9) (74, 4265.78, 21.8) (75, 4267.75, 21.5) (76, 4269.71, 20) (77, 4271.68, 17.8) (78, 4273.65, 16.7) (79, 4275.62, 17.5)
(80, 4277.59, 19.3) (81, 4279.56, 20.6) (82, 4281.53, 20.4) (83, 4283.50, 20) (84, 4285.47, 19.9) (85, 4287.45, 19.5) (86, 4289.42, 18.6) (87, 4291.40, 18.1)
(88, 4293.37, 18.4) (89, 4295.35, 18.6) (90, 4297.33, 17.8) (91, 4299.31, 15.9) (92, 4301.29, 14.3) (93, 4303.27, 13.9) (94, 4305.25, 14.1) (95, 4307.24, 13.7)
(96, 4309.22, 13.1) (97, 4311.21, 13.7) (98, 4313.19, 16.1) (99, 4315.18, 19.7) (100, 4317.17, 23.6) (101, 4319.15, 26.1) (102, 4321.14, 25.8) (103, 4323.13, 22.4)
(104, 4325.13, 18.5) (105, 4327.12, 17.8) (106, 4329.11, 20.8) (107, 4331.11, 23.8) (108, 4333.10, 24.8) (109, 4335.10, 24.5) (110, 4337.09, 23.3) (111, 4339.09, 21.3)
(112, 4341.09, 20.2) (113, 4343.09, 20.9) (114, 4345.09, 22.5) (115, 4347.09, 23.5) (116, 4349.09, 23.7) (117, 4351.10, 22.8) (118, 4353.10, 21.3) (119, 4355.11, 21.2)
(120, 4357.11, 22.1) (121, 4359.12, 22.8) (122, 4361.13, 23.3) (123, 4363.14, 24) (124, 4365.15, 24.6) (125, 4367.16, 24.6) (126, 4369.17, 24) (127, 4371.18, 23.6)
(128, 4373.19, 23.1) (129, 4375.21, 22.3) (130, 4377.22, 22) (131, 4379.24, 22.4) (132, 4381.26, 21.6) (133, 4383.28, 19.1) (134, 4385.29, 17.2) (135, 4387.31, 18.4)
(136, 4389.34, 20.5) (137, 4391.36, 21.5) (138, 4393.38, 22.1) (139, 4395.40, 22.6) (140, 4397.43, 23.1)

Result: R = 0.253 mag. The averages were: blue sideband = 21.8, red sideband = 21.8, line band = 17.3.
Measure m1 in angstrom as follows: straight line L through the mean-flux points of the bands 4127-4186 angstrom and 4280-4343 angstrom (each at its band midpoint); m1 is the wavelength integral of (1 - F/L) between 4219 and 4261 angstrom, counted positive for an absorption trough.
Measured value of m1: 0.97 angstrom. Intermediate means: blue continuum 21.7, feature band 20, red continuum 19.4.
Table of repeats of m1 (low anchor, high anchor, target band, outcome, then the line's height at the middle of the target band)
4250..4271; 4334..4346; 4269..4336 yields 7.1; 21.2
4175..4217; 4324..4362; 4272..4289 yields 2.0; 21.7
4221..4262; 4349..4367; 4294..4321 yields 5.4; 21.6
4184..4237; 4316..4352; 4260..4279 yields 1.7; 21.5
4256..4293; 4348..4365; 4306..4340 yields 1.6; 21.5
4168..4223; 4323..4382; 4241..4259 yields 1.0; 21.7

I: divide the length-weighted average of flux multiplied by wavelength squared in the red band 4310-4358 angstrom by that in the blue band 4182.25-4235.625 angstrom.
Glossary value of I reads 1.12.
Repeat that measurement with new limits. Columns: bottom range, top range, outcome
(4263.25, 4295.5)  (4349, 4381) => 1.23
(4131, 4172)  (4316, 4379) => 1.15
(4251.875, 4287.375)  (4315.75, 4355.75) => 1.17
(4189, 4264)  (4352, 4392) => 1.14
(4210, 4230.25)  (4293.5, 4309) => 0.79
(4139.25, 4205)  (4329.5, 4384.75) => 1.16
